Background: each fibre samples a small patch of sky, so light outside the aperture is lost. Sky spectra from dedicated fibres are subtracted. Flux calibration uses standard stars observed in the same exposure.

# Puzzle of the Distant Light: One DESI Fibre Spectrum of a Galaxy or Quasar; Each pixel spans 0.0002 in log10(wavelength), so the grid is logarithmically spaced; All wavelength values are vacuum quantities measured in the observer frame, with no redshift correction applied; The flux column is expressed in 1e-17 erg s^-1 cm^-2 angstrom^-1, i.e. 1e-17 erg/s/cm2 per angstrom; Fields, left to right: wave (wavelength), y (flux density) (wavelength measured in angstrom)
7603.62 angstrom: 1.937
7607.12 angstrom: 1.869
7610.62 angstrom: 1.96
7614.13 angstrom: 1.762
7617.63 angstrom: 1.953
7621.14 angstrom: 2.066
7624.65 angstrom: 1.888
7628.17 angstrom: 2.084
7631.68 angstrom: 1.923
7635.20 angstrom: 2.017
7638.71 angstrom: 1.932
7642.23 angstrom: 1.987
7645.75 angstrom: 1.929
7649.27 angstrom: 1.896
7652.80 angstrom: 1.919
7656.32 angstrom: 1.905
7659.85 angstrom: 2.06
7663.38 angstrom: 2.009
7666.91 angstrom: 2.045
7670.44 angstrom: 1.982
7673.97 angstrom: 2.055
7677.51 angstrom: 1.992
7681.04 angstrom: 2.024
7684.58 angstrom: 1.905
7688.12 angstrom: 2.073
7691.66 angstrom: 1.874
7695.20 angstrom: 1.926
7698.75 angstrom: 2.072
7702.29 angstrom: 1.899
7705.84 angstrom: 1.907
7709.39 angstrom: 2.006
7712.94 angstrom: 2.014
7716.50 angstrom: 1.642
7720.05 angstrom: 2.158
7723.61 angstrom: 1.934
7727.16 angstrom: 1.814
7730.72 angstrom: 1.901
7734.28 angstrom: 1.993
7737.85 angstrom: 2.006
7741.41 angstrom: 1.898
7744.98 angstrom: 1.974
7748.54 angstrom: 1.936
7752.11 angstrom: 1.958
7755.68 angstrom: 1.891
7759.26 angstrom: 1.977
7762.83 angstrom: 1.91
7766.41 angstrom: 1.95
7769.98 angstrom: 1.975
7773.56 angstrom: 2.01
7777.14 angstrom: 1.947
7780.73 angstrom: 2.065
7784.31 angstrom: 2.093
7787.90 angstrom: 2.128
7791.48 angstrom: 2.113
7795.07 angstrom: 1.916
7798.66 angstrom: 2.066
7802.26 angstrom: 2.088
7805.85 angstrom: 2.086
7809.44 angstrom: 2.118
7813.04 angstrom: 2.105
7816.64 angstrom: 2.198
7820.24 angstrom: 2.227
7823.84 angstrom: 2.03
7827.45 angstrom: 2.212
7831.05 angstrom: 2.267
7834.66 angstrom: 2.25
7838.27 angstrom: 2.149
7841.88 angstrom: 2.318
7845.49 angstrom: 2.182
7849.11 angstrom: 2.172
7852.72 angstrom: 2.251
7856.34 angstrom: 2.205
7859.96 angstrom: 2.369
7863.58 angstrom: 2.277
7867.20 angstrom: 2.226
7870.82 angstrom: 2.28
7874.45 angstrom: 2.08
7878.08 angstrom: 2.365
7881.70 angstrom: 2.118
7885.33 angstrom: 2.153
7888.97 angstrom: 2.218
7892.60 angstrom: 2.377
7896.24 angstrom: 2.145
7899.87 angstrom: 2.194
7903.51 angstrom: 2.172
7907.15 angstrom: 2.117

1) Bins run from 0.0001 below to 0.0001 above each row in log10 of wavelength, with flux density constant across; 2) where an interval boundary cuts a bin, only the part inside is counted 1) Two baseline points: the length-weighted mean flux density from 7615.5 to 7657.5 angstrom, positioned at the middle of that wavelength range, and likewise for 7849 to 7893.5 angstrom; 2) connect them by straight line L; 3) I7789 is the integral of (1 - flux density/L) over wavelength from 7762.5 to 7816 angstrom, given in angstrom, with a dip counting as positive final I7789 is 2.4 angstrom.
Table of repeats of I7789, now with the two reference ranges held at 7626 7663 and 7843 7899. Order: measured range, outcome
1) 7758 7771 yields 0.95 angstrom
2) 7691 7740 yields 2.58 angstrom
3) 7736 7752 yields 0.98 angstrom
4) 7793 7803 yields 0.58 angstrom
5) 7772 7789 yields 0.62 angstrom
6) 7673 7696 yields 0.39 angstrom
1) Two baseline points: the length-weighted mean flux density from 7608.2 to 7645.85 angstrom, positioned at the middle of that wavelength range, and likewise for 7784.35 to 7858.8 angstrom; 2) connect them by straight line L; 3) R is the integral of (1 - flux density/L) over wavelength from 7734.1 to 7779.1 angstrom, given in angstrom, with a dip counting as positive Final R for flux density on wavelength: 2.86 angstrom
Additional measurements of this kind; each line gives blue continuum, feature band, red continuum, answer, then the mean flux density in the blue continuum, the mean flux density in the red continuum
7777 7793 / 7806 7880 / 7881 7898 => -2.07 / 2.08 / 2.21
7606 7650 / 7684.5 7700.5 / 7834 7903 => 0.35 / 1.95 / 2.23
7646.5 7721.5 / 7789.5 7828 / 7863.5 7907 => 0.31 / 1.97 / 2.21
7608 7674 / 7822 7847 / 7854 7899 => -0.18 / 1.96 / 2.23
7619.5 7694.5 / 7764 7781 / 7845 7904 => 1.04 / 1.98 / 2.22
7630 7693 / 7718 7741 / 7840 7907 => 1.07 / 1.97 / 2.23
